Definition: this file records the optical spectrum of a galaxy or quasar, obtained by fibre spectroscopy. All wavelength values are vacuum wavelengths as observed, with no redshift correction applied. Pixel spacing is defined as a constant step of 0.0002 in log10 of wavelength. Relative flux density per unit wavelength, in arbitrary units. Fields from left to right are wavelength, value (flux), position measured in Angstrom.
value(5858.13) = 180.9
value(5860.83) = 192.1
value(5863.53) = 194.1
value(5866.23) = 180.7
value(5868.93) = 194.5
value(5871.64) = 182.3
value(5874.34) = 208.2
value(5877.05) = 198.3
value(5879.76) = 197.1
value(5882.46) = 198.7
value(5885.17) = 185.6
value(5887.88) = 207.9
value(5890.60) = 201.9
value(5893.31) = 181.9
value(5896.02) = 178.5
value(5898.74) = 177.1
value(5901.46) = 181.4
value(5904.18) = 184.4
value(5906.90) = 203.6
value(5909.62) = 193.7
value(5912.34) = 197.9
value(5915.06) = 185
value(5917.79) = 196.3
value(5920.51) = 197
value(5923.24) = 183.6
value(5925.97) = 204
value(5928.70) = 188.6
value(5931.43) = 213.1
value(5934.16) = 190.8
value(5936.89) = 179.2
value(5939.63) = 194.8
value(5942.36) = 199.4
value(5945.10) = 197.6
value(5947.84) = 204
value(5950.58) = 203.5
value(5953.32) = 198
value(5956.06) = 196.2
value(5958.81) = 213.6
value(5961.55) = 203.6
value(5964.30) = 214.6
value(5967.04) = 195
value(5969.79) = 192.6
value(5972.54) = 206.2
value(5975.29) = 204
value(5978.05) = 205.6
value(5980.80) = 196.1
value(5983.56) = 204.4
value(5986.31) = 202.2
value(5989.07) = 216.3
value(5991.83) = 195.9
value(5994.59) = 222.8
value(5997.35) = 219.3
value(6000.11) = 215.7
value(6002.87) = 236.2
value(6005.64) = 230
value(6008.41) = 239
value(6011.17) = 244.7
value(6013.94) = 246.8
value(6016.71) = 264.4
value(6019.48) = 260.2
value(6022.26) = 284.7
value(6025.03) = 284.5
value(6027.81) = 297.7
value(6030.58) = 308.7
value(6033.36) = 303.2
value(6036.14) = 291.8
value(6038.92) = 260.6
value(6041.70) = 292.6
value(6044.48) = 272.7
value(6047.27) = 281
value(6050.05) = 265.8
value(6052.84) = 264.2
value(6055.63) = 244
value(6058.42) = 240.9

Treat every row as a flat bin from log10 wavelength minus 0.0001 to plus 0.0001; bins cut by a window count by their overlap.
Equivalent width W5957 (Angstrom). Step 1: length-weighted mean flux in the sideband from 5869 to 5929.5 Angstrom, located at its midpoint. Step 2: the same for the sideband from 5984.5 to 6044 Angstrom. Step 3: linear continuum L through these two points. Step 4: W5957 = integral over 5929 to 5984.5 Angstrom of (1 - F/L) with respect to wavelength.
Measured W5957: 5.6 Angstrom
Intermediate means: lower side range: 192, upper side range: 253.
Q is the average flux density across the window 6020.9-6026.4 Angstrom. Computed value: 285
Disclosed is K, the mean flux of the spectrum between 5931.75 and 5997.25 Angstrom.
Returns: 202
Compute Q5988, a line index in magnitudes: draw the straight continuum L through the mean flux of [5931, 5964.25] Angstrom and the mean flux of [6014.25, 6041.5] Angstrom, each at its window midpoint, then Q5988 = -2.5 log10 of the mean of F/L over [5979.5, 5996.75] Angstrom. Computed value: 0.17 mag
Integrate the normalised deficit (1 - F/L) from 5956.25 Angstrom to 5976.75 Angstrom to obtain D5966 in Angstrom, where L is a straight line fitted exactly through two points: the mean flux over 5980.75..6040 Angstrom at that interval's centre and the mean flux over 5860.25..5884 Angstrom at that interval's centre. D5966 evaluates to 2.4 Angstrom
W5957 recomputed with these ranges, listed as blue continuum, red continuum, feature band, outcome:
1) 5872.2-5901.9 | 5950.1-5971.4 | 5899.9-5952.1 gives 0.8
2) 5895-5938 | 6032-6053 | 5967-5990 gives 3.1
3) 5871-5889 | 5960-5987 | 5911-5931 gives 0.6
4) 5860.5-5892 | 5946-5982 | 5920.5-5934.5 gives 0.2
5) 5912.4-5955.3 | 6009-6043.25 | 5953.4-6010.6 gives 6.6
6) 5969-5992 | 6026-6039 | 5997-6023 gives 1.2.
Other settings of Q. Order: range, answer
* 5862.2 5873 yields 188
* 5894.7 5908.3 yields 185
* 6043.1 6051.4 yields 273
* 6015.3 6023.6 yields 269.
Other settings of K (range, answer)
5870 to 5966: 195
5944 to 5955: 201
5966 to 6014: 214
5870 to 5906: 191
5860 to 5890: 195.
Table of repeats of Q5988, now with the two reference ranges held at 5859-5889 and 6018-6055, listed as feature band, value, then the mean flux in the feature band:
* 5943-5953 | 0.16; 201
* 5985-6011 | 0.18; 221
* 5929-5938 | 0.16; 194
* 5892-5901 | 0.15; 179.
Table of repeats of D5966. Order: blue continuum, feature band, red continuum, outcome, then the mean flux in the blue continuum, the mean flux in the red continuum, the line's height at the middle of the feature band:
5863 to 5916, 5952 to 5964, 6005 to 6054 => 1.4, 192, 273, 231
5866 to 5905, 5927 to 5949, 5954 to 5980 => 0.3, 191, 203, 199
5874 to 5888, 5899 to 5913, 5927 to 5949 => 0.5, 198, 196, 197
